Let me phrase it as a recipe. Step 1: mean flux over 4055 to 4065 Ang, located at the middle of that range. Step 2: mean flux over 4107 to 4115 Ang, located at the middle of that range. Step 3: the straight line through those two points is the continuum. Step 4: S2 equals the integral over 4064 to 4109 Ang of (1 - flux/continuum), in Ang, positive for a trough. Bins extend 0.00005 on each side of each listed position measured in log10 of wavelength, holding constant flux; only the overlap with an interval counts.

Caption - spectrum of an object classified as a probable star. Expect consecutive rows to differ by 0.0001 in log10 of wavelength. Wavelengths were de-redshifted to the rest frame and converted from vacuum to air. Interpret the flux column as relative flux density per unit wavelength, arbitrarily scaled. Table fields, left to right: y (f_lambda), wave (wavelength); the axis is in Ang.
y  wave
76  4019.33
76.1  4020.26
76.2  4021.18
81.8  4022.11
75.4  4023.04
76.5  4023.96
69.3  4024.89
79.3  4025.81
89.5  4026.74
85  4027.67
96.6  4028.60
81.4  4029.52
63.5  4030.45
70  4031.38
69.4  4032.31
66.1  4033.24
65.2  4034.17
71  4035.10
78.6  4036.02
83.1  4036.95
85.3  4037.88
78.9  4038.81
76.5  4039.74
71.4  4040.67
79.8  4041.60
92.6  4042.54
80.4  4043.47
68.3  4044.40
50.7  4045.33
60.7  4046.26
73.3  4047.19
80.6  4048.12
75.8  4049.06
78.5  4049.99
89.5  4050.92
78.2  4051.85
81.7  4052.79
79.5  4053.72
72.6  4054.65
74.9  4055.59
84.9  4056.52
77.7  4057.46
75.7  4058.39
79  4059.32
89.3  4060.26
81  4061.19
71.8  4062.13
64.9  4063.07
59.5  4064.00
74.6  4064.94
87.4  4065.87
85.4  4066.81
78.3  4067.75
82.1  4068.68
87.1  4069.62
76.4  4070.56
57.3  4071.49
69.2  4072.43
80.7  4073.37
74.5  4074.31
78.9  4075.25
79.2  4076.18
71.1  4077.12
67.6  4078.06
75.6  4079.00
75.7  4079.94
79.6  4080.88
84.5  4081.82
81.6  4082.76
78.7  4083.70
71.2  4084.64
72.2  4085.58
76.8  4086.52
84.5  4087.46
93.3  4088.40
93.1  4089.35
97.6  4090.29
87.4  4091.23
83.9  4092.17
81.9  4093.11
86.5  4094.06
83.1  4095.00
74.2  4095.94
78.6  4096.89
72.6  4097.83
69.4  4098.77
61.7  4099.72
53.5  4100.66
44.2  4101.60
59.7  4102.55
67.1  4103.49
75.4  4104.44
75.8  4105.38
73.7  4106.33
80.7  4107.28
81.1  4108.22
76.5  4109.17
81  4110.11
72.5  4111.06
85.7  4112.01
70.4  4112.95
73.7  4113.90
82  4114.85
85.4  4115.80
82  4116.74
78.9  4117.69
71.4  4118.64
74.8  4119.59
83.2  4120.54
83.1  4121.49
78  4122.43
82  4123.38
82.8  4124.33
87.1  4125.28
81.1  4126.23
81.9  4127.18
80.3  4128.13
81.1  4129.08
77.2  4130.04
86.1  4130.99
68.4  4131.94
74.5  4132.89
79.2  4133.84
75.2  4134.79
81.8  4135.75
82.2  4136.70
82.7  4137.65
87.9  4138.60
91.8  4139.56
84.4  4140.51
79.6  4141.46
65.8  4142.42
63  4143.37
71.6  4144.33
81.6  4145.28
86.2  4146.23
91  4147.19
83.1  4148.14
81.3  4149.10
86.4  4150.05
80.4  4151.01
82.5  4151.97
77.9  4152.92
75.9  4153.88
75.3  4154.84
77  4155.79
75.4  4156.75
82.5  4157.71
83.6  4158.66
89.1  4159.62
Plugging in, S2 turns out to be 0.2 Ang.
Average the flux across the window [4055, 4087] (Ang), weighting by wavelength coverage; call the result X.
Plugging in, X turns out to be 76.6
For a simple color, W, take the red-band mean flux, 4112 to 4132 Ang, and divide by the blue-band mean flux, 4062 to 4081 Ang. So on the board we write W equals 1.07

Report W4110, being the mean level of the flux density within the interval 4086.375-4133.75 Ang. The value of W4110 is 78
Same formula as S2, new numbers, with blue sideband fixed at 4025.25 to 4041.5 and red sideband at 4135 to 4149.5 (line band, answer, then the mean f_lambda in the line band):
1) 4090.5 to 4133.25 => 1.6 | 76.8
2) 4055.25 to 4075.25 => 0.4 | 76.8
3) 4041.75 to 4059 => 0.3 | 76.5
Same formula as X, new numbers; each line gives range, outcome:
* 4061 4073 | 74.9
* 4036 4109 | 76.6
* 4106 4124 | 78.8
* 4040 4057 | 76.3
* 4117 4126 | 80.2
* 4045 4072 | 76.3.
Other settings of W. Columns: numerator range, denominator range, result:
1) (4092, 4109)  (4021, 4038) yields 0.94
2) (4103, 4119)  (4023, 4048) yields 1.02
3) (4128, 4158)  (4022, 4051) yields 1.05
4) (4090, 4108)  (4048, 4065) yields 0.96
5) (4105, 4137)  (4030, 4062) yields 1.04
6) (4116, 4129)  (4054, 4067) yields 1.05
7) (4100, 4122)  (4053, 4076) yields 0.97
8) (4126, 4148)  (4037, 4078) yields 1.04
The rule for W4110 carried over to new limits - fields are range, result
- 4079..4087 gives 77.4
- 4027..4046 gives 75.7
